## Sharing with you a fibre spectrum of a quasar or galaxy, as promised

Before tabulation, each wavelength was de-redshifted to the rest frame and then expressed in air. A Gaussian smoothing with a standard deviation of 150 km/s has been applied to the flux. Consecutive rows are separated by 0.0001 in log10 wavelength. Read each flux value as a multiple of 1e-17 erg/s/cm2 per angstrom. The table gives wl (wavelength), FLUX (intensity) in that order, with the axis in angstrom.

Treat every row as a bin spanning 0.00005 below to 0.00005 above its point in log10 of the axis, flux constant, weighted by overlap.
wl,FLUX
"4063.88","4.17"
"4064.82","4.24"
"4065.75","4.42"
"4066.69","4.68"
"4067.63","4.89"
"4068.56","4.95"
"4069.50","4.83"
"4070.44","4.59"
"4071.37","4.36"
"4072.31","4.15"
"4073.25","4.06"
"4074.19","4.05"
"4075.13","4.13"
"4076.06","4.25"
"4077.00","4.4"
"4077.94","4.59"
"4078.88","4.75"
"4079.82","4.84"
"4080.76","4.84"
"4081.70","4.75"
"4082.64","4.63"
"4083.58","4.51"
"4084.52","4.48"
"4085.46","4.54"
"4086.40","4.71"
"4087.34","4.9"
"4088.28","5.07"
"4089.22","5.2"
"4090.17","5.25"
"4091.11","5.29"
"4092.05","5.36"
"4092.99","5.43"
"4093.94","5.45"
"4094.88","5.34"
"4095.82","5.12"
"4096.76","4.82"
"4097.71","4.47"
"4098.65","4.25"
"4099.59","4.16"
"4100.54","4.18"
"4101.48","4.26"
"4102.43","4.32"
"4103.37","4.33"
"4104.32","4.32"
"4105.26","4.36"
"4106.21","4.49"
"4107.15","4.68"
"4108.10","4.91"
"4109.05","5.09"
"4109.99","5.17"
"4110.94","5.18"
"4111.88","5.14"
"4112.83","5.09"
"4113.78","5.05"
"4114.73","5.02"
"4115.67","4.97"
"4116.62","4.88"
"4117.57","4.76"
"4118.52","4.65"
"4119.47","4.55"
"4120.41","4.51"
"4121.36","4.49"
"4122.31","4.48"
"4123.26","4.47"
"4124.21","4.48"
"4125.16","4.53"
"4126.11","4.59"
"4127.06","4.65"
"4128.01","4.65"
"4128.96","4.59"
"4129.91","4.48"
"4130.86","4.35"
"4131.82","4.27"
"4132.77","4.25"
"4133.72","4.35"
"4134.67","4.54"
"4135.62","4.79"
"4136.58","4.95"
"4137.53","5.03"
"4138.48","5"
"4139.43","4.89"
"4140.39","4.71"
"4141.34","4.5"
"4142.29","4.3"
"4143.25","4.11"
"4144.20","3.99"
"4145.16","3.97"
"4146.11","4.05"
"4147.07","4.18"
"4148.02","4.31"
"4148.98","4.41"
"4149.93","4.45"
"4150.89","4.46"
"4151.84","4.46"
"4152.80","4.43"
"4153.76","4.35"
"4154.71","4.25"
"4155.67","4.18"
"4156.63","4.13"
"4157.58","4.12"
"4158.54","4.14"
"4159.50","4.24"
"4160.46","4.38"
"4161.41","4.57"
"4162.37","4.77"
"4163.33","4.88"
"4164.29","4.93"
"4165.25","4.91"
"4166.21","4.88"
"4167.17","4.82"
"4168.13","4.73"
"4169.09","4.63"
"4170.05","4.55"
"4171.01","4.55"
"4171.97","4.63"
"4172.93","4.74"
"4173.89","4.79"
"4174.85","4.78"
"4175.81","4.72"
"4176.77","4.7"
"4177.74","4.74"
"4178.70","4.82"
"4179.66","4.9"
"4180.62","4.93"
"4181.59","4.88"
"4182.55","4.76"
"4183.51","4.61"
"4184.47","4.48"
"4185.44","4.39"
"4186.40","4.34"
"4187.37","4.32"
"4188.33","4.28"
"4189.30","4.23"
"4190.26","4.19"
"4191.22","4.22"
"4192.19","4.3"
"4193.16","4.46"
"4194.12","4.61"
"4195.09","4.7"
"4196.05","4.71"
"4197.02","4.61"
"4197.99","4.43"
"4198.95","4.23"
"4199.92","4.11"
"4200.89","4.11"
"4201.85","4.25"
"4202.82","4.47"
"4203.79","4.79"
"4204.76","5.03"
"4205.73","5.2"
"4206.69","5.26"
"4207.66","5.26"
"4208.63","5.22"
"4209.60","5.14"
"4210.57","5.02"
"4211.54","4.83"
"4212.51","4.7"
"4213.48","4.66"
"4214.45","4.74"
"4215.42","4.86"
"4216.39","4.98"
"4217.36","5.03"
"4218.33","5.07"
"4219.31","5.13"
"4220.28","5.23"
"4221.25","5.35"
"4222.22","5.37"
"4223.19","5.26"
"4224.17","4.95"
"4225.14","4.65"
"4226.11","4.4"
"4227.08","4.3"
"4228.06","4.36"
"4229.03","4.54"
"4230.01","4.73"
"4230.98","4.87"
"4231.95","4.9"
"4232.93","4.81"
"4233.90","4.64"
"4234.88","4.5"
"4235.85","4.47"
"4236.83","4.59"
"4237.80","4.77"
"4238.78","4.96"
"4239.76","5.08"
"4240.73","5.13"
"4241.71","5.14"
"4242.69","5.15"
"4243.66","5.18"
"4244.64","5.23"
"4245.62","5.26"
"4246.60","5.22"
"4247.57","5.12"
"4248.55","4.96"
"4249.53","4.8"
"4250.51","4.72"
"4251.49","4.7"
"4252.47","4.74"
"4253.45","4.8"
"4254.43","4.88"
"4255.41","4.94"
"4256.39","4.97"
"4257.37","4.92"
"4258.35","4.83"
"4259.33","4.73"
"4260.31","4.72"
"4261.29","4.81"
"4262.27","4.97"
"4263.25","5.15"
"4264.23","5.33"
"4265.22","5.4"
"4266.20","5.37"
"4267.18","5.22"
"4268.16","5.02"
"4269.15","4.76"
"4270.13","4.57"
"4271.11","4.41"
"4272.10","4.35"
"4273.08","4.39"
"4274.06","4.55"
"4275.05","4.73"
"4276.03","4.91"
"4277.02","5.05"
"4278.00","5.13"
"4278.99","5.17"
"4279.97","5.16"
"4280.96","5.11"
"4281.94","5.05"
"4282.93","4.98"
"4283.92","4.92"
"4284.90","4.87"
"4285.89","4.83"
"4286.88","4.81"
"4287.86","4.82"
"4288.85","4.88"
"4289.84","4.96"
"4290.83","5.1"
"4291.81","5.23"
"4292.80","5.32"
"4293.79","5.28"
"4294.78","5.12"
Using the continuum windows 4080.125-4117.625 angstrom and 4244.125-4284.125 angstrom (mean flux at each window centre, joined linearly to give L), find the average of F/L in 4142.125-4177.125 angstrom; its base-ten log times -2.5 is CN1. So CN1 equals 0.09 mag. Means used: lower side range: 4.82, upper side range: 4.93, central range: 4.47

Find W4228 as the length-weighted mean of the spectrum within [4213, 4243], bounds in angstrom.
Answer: 4.86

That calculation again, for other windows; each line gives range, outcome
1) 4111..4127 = 4.74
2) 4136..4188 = 4.55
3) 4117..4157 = 4.47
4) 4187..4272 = 4.82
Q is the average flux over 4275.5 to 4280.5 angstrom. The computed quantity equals 5.08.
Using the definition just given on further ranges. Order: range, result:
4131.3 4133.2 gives 4.25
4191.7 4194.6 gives 4.45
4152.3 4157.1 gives 4.26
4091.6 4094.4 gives 5.4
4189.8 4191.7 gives 4.22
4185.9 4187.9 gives 4.33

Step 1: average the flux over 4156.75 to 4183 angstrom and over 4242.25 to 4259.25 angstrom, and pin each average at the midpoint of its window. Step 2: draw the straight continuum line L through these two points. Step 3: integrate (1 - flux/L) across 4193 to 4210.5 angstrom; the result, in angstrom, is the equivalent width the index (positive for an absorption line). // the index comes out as 0.3 angstrom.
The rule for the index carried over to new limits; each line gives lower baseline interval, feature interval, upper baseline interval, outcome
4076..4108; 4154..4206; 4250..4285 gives 2.78 angstrom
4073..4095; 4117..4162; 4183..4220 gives 2.64 angstrom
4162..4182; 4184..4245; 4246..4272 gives 1.26 angstrom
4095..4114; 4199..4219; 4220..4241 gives -0.18 angstrom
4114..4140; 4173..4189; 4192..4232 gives 0.28 angstrom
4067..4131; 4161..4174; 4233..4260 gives 0.14 angstrom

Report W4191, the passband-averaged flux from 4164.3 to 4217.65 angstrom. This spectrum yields 4.68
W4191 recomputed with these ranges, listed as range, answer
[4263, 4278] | 4.88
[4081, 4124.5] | 4.77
